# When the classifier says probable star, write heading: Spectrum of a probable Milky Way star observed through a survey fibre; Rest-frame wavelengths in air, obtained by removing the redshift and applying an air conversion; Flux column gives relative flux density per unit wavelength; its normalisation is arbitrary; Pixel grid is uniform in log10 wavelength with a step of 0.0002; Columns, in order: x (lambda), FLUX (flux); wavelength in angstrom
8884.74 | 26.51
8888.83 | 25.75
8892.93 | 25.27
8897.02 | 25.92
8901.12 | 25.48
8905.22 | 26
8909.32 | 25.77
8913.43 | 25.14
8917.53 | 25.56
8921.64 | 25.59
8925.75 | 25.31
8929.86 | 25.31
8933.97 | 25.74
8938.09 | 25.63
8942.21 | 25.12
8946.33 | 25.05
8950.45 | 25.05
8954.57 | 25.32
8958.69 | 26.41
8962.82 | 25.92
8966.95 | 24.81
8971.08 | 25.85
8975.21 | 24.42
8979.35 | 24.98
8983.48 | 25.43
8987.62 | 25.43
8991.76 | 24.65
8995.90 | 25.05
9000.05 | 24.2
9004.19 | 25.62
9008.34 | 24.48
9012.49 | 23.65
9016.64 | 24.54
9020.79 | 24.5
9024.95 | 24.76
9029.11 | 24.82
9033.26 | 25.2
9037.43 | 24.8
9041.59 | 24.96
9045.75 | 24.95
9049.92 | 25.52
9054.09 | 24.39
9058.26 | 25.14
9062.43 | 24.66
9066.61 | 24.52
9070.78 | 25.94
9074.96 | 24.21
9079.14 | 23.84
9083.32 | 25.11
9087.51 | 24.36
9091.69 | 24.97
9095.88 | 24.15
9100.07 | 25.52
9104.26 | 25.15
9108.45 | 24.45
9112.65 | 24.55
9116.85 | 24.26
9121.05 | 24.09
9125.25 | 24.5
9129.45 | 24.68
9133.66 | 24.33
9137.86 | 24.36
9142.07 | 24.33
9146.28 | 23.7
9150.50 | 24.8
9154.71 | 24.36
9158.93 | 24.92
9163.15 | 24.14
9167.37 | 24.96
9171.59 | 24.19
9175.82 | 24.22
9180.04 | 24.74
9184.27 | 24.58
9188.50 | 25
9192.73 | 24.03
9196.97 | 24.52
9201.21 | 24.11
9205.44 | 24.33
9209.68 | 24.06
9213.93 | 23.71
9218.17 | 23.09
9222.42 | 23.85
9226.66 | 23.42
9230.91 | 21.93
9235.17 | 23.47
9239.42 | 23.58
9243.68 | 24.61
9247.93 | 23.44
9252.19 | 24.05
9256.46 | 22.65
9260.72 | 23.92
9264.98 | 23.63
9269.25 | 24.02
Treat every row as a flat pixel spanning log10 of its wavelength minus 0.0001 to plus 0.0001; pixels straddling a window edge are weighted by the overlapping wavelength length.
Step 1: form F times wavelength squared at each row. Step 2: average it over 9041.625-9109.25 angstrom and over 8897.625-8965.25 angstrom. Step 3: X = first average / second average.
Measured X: 1.0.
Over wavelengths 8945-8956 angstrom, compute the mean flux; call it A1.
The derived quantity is 25.1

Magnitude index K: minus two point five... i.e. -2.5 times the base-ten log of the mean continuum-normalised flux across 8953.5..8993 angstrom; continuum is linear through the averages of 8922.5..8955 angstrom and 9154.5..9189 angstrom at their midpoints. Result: -0.01 mag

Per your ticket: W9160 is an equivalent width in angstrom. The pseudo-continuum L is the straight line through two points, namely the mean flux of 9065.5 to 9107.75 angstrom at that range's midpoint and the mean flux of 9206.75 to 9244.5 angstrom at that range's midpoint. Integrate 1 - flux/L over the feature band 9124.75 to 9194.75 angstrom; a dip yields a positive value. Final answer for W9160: -1.0 angstrom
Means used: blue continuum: 24.8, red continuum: 23.5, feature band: 24.5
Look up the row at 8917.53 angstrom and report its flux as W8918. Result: 25.56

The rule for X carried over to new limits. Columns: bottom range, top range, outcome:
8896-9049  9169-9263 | 1.00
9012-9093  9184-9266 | 1.00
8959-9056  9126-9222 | 1.01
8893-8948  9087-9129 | 1.01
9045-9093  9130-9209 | 1.01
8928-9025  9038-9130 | 1.01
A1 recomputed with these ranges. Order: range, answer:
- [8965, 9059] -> 24.9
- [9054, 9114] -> 24.7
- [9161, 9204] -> 24.4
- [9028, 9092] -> 24.8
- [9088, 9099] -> 24.6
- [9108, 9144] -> 24.4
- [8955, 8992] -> 25.4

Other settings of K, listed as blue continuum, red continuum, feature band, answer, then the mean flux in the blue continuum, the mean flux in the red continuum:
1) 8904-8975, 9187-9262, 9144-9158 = -0.01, 25.5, 23.8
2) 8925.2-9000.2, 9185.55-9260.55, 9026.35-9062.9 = -0.01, 25.3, 23.8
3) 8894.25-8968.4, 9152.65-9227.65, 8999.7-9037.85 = 0.02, 25.5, 24.2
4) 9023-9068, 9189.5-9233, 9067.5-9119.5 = -0.01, 24.9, 23.7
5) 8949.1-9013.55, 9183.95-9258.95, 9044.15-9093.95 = -0.01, 25.1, 23.8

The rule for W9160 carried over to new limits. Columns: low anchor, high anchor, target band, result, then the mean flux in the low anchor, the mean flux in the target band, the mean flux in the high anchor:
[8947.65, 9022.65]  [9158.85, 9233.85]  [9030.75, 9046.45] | -0.1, 25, 25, 24.1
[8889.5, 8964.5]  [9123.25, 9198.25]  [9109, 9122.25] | 0.2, 25.5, 24.3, 24.5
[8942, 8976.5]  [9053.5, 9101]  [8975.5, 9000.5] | 0.2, 25.4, 25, 24.7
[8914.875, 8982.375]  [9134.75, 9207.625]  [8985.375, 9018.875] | 0.6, 25.4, 24.7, 24.4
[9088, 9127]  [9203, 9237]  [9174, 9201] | -0.8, 24.6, 24.5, 23.5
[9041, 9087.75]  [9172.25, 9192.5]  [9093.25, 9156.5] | 0.5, 24.8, 24.5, 24.6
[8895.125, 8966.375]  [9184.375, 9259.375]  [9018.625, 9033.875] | 0.1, 25.5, 24.8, 23.8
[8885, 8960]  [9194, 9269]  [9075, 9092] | 0.1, 25.5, 24.5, 23.7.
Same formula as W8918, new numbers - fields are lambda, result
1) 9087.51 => 24.36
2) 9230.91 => 21.93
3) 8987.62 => 25.43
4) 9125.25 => 24.5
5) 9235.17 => 23.47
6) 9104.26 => 25.15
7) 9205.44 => 24.33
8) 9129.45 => 24.68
